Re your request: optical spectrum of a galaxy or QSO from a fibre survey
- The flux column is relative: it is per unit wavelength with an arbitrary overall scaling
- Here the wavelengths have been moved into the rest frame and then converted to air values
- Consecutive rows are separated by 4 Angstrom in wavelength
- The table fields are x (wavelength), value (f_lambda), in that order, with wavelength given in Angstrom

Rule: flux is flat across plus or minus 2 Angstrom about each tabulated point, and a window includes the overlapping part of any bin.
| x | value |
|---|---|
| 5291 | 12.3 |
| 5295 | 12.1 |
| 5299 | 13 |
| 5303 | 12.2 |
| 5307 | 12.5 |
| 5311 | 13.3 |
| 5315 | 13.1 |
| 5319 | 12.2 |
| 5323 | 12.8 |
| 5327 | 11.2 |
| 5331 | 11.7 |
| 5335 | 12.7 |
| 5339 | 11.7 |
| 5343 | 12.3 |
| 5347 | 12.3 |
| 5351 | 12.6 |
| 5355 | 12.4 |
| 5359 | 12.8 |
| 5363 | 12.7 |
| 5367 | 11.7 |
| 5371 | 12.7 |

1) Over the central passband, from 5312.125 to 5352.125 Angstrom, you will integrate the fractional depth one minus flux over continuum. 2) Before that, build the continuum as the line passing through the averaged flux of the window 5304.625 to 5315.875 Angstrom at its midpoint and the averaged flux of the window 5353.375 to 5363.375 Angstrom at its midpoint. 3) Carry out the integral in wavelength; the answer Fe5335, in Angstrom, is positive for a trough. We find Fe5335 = 1.6 Angstrom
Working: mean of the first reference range 12.9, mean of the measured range 12.3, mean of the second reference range 12.6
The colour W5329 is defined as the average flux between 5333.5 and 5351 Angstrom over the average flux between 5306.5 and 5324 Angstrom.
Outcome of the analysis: 1.0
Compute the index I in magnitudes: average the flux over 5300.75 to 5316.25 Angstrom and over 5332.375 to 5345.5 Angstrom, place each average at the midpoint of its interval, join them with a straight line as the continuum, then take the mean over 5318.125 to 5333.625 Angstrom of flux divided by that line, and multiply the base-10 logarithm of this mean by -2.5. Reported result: 0.041 mag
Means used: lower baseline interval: 12.8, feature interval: 12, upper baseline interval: 12.2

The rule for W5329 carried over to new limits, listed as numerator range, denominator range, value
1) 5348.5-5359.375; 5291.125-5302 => 1.01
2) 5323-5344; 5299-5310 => 0.95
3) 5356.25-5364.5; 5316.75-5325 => 1.02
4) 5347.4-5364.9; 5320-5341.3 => 1.05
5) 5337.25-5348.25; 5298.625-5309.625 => 0.96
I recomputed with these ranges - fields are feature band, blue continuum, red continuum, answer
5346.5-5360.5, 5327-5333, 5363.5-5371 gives -0.05 mag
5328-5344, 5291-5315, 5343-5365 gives 0.05 mag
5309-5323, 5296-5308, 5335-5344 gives -0.04 mag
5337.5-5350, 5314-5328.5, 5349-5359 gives 0.03 mag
